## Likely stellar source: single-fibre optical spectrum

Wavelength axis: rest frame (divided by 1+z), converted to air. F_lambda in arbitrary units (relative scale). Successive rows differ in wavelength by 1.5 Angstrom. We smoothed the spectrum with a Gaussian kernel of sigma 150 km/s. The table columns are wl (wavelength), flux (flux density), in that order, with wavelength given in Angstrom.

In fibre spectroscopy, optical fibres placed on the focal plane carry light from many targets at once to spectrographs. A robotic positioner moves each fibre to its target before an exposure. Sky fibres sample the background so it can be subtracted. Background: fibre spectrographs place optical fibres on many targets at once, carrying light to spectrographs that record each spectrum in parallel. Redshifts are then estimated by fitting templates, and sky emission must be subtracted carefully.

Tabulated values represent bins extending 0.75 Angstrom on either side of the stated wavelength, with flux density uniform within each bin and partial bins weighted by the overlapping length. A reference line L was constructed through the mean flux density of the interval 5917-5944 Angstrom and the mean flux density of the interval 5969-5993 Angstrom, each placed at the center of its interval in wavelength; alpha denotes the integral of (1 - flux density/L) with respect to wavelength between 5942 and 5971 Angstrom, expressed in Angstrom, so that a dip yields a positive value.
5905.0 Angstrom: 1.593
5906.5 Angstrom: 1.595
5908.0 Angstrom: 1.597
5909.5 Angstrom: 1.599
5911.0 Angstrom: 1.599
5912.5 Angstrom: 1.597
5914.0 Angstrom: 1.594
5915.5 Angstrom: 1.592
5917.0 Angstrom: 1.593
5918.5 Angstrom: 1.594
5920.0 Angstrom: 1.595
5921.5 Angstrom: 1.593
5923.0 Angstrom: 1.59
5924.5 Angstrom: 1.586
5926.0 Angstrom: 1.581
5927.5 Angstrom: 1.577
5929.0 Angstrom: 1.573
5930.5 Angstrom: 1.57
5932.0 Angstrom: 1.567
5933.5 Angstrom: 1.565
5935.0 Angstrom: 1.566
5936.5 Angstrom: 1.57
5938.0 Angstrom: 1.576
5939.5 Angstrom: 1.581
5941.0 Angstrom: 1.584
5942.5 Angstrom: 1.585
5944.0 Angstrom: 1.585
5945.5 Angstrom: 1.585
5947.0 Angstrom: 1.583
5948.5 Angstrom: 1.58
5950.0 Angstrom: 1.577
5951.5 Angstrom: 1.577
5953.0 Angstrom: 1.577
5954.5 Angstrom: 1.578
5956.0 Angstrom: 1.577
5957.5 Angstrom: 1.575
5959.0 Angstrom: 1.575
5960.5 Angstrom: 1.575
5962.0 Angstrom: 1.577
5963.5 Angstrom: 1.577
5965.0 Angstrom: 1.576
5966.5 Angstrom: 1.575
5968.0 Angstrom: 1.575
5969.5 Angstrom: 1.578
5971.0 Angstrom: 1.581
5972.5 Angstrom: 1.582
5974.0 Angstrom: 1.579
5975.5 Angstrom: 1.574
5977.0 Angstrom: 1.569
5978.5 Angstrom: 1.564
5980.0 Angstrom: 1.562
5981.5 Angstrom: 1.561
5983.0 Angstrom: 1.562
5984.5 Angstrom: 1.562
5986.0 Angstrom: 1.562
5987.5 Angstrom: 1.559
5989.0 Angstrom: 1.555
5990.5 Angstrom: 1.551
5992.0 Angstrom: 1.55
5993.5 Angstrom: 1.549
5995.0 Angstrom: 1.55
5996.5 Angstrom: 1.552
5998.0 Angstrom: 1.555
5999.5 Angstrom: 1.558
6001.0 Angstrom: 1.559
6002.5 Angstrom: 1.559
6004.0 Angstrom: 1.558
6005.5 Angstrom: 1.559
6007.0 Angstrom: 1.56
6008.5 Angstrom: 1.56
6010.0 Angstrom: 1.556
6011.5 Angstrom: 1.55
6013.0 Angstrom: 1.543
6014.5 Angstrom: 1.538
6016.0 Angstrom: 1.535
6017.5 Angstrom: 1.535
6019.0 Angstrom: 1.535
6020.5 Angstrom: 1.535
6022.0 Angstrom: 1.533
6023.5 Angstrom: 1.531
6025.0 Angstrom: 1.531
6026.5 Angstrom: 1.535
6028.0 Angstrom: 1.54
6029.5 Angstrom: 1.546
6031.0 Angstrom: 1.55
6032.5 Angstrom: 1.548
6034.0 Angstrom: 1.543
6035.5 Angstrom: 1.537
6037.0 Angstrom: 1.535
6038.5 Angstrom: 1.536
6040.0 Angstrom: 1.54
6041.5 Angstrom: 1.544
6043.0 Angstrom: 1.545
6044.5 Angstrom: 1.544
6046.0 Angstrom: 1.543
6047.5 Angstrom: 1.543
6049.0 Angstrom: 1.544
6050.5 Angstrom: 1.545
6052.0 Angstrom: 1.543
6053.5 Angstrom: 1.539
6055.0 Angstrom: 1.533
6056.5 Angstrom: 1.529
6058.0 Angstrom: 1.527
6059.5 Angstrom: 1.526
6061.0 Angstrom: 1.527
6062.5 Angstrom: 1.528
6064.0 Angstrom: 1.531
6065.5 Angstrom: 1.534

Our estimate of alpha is -0.1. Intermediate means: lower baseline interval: 1.58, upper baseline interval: 1.57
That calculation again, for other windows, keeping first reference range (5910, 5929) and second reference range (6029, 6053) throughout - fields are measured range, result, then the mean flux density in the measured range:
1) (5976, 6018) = 0.1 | 1.55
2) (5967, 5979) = 0.0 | 1.58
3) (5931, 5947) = 0.1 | 1.58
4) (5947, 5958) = 0.0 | 1.58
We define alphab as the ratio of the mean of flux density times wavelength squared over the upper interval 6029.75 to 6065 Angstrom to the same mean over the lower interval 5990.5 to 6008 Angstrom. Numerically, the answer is 1.0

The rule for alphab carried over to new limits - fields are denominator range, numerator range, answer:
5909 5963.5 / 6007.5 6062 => 1.01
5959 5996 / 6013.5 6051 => 1.00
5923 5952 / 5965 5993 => 1.01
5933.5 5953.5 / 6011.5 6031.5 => 1.00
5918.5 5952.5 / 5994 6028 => 1.00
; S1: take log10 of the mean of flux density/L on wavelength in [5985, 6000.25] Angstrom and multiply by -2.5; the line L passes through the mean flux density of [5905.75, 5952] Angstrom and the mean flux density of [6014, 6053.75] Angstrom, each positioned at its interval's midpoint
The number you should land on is 0.00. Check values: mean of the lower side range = 1.58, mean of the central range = 1.55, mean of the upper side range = 1.54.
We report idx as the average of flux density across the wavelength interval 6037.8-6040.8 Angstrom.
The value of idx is 1.54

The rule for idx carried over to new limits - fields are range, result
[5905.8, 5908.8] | 1.6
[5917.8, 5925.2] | 1.59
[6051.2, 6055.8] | 1.54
